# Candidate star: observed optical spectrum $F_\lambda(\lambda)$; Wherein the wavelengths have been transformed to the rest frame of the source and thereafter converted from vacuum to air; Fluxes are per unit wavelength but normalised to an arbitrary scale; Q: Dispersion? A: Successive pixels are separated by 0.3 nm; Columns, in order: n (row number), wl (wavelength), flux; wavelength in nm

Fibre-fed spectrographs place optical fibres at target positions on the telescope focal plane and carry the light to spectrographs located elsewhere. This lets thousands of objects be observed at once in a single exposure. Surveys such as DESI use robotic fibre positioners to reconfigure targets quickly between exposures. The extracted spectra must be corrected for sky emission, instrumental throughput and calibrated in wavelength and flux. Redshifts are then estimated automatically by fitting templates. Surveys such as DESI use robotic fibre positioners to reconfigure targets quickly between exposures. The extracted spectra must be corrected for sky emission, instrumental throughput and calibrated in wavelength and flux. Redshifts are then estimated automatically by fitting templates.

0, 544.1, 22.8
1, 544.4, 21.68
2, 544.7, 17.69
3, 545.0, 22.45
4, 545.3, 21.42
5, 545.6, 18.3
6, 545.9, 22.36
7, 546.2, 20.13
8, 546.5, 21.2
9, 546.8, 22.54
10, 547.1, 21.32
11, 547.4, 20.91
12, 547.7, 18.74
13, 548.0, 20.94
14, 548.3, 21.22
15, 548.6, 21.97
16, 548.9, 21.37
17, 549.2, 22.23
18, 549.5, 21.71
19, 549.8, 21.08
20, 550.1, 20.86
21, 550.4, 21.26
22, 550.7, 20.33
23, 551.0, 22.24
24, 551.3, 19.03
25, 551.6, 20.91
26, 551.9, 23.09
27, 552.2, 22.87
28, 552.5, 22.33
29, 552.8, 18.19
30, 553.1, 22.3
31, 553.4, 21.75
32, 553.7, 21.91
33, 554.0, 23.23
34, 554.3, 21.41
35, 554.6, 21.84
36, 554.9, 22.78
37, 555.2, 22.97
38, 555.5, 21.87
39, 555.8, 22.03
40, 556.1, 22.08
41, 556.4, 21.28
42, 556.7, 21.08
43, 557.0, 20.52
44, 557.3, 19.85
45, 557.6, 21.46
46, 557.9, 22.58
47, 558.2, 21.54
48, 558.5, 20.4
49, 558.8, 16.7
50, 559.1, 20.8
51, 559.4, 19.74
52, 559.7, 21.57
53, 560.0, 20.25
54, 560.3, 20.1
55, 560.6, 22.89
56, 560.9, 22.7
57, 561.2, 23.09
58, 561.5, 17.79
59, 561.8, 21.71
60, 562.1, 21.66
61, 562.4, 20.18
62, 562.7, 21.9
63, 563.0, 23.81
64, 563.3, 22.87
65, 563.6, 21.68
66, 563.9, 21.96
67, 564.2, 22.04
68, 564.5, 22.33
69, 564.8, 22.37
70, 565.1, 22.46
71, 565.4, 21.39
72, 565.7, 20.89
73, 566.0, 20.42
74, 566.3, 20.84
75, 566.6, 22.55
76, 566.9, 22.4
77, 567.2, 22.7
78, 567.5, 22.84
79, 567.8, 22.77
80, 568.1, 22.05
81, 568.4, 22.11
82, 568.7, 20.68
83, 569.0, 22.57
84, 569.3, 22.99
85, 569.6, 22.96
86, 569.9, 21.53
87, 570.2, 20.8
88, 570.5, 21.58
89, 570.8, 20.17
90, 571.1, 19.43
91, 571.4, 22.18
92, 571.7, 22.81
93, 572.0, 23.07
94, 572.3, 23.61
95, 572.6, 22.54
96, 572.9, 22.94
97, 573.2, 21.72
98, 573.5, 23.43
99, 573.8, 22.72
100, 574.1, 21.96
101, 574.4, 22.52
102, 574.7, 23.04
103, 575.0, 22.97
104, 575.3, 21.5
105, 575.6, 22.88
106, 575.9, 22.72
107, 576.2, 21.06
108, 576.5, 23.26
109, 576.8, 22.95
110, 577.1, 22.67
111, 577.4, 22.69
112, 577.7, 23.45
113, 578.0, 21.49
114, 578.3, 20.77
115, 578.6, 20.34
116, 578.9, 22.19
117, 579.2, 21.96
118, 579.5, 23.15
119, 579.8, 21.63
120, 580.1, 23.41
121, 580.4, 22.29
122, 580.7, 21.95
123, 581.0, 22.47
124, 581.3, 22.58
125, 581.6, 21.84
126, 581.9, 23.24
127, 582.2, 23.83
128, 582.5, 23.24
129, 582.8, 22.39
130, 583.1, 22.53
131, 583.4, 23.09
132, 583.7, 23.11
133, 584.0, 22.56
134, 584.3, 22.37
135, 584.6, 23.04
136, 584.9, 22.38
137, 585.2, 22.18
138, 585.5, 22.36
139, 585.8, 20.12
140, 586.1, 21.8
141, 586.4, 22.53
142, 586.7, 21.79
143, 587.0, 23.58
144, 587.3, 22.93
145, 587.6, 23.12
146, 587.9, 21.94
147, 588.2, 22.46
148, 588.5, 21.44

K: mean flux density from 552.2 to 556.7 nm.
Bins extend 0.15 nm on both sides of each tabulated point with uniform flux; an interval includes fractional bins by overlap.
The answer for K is 21.9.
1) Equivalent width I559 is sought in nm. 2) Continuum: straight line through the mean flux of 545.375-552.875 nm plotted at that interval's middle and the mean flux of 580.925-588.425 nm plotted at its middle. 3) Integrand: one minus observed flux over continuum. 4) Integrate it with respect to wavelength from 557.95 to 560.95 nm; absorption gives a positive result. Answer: 0.12 nm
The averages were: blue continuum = 21.1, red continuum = 22.5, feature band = 20.7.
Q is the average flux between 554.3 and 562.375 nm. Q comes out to 21.2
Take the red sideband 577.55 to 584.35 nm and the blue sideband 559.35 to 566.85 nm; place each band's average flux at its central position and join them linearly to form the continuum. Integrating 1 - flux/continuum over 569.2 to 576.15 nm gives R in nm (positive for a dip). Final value -0.06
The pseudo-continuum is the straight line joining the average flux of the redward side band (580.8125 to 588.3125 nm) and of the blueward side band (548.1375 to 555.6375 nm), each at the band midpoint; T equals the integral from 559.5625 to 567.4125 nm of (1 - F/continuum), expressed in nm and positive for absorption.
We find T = 0.082 nm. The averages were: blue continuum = 21.6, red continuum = 22.5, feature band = 21.7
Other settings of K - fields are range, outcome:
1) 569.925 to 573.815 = 22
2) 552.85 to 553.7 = 21.6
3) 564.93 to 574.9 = 22.1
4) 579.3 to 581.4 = 22.5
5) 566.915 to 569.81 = 22.4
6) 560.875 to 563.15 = 21.5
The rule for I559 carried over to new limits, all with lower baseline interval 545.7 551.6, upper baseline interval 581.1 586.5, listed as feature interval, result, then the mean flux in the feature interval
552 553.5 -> -0.019 nm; 21.5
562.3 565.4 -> -0.064 nm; 22.2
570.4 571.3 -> 0.064 nm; 20.4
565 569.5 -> -0.028 nm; 22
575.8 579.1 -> 0.018 nm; 22.1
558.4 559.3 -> 0.094 nm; 19.3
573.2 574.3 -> -0.023 nm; 22.6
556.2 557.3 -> 0.029 nm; 20.9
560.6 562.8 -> 0.024 nm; 21.4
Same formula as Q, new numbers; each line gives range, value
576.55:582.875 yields 22.4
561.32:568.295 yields 21.8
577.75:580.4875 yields 22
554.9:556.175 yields 22.3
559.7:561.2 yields 21.7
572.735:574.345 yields 22.6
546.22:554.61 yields 21.4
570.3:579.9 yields 22.2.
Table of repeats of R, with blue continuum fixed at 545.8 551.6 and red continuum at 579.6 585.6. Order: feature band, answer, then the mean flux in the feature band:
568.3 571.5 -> 0.08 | 21.5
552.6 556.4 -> -0.08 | 21.8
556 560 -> 0.15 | 20.7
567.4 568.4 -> -0.02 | 22.5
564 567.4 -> 0.00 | 21.9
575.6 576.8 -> -0.01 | 22.5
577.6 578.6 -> 0.04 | 21.6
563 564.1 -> -0.03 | 22.4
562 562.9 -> 0.02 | 21.4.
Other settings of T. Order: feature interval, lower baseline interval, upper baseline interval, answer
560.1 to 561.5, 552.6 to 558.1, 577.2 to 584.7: 0.010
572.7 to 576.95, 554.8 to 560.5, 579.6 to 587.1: -0.105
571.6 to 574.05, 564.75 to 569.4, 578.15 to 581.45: -0.089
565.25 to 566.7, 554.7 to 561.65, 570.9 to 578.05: 0.041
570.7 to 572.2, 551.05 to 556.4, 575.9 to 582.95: 0.038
